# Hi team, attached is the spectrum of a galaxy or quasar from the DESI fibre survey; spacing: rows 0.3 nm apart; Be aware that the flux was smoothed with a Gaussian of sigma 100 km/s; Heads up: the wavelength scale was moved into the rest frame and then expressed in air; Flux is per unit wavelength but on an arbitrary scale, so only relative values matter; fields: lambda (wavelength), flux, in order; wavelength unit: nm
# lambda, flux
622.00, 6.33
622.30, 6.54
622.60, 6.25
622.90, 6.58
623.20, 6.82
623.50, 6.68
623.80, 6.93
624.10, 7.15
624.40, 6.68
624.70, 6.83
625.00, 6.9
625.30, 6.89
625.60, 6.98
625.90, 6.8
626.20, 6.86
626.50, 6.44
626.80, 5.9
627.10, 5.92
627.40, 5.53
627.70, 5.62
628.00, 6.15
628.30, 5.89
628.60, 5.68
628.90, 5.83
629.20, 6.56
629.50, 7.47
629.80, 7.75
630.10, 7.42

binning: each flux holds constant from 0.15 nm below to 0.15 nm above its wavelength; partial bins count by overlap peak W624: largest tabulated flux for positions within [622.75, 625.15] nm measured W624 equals 7.15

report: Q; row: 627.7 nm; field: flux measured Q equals 5.62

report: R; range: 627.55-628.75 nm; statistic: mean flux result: 5.84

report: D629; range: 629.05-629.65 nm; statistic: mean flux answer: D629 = 7.02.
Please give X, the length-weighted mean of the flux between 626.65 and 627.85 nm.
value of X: 5.74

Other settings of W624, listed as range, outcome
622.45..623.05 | 6.58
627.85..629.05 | 6.15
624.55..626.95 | 6.98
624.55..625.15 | 6.9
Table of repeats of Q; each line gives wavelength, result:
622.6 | 6.25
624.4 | 6.68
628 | 6.15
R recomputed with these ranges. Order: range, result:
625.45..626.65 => 6.77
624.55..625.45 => 6.87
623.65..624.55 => 6.92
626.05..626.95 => 6.4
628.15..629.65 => 6.29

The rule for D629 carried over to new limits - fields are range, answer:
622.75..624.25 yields 6.83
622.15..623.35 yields 6.55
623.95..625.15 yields 6.89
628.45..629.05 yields 5.75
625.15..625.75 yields 6.93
